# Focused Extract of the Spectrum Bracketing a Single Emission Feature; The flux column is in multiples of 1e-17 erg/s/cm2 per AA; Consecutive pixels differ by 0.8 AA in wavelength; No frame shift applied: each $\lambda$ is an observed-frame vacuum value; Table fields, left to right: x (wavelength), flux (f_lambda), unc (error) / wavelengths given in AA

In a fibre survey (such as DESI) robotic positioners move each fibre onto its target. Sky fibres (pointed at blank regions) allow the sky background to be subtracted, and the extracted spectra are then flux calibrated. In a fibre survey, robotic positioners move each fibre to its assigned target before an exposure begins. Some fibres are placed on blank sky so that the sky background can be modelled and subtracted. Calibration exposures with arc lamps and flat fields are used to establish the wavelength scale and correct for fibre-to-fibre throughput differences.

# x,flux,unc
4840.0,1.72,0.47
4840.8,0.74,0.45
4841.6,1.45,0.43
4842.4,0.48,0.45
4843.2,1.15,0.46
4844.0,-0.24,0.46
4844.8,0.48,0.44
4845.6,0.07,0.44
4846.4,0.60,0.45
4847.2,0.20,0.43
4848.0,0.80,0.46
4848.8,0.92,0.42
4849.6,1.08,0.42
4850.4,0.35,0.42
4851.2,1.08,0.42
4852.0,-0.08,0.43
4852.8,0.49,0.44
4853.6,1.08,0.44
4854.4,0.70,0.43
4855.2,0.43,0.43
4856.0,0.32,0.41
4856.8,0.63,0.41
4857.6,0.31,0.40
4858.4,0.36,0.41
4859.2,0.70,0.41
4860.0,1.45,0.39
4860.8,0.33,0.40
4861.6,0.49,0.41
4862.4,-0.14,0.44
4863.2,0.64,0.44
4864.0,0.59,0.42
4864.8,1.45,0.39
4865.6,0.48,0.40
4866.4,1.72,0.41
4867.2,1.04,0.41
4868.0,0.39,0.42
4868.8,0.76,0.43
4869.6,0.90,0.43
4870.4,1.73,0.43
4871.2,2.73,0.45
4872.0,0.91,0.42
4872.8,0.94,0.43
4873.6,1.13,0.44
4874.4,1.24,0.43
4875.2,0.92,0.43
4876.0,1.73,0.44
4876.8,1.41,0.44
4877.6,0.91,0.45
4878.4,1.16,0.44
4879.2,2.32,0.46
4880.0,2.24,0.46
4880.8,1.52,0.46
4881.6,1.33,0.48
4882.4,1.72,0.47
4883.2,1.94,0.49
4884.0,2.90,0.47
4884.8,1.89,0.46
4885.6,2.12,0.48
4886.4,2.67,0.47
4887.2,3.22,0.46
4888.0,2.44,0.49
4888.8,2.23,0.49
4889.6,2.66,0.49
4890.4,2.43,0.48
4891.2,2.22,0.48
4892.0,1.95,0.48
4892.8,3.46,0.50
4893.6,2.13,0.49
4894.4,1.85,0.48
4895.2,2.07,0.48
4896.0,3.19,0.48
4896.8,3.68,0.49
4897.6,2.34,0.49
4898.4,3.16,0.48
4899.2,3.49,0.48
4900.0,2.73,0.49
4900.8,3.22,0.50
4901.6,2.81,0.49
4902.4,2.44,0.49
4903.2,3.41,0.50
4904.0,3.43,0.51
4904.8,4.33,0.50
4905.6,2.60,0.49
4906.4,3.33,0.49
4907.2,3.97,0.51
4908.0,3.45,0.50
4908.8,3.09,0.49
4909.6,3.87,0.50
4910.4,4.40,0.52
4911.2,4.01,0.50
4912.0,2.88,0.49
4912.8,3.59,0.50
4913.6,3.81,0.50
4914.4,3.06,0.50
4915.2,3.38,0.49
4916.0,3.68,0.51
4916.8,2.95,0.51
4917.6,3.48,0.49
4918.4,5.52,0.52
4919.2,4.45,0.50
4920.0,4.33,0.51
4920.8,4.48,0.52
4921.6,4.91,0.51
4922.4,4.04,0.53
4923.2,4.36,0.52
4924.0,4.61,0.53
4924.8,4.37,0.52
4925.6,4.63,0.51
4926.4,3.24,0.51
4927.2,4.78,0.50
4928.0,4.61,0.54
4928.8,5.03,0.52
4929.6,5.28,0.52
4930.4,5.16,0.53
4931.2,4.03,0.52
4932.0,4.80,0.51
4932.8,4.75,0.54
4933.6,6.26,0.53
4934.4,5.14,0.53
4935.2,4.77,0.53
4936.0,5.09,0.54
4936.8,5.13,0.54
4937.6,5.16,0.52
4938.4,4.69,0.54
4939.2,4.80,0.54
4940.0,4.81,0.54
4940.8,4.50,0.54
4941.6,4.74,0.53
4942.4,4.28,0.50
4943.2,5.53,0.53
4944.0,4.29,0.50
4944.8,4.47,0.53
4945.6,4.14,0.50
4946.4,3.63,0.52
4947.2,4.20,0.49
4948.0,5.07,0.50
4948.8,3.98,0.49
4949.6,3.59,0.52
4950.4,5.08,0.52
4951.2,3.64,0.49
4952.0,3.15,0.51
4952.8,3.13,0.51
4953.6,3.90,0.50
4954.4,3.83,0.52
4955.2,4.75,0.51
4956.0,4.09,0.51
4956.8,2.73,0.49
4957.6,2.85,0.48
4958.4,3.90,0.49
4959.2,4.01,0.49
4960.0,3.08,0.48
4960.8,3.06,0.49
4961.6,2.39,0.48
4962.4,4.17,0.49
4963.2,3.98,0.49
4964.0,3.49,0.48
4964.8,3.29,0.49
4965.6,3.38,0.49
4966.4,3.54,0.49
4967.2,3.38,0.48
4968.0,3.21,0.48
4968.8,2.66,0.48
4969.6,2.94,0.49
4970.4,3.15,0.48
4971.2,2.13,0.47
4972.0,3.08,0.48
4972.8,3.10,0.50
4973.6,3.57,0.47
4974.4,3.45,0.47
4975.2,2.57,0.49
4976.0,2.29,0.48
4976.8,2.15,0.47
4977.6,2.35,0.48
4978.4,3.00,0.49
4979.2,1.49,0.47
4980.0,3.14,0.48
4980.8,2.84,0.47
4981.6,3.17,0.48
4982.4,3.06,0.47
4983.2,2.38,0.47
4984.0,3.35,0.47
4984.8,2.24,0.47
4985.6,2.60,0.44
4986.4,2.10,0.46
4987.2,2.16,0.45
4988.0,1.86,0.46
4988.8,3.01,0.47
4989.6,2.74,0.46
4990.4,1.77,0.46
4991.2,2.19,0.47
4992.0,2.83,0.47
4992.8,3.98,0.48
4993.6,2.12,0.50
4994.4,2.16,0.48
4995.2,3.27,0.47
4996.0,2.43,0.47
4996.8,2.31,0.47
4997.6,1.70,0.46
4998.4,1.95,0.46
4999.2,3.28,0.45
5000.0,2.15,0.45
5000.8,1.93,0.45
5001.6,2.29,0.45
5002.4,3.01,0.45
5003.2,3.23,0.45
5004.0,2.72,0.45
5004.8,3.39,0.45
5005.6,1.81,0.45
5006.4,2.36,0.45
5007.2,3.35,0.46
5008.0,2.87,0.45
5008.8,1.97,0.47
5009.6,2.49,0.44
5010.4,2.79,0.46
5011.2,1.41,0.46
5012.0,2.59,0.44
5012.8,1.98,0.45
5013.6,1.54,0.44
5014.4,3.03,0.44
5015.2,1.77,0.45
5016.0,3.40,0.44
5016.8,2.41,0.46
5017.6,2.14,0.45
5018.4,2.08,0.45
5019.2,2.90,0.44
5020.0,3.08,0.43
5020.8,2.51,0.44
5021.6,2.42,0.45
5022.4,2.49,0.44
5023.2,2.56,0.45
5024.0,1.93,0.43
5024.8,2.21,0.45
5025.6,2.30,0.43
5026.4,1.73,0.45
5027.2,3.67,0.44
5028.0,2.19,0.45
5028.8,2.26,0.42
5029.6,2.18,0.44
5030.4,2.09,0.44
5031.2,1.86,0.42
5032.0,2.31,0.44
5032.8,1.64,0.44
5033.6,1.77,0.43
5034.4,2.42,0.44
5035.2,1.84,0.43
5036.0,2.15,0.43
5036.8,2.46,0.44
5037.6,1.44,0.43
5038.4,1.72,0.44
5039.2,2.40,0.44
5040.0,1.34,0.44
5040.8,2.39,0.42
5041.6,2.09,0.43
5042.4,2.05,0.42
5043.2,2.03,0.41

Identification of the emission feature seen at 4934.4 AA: C IV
